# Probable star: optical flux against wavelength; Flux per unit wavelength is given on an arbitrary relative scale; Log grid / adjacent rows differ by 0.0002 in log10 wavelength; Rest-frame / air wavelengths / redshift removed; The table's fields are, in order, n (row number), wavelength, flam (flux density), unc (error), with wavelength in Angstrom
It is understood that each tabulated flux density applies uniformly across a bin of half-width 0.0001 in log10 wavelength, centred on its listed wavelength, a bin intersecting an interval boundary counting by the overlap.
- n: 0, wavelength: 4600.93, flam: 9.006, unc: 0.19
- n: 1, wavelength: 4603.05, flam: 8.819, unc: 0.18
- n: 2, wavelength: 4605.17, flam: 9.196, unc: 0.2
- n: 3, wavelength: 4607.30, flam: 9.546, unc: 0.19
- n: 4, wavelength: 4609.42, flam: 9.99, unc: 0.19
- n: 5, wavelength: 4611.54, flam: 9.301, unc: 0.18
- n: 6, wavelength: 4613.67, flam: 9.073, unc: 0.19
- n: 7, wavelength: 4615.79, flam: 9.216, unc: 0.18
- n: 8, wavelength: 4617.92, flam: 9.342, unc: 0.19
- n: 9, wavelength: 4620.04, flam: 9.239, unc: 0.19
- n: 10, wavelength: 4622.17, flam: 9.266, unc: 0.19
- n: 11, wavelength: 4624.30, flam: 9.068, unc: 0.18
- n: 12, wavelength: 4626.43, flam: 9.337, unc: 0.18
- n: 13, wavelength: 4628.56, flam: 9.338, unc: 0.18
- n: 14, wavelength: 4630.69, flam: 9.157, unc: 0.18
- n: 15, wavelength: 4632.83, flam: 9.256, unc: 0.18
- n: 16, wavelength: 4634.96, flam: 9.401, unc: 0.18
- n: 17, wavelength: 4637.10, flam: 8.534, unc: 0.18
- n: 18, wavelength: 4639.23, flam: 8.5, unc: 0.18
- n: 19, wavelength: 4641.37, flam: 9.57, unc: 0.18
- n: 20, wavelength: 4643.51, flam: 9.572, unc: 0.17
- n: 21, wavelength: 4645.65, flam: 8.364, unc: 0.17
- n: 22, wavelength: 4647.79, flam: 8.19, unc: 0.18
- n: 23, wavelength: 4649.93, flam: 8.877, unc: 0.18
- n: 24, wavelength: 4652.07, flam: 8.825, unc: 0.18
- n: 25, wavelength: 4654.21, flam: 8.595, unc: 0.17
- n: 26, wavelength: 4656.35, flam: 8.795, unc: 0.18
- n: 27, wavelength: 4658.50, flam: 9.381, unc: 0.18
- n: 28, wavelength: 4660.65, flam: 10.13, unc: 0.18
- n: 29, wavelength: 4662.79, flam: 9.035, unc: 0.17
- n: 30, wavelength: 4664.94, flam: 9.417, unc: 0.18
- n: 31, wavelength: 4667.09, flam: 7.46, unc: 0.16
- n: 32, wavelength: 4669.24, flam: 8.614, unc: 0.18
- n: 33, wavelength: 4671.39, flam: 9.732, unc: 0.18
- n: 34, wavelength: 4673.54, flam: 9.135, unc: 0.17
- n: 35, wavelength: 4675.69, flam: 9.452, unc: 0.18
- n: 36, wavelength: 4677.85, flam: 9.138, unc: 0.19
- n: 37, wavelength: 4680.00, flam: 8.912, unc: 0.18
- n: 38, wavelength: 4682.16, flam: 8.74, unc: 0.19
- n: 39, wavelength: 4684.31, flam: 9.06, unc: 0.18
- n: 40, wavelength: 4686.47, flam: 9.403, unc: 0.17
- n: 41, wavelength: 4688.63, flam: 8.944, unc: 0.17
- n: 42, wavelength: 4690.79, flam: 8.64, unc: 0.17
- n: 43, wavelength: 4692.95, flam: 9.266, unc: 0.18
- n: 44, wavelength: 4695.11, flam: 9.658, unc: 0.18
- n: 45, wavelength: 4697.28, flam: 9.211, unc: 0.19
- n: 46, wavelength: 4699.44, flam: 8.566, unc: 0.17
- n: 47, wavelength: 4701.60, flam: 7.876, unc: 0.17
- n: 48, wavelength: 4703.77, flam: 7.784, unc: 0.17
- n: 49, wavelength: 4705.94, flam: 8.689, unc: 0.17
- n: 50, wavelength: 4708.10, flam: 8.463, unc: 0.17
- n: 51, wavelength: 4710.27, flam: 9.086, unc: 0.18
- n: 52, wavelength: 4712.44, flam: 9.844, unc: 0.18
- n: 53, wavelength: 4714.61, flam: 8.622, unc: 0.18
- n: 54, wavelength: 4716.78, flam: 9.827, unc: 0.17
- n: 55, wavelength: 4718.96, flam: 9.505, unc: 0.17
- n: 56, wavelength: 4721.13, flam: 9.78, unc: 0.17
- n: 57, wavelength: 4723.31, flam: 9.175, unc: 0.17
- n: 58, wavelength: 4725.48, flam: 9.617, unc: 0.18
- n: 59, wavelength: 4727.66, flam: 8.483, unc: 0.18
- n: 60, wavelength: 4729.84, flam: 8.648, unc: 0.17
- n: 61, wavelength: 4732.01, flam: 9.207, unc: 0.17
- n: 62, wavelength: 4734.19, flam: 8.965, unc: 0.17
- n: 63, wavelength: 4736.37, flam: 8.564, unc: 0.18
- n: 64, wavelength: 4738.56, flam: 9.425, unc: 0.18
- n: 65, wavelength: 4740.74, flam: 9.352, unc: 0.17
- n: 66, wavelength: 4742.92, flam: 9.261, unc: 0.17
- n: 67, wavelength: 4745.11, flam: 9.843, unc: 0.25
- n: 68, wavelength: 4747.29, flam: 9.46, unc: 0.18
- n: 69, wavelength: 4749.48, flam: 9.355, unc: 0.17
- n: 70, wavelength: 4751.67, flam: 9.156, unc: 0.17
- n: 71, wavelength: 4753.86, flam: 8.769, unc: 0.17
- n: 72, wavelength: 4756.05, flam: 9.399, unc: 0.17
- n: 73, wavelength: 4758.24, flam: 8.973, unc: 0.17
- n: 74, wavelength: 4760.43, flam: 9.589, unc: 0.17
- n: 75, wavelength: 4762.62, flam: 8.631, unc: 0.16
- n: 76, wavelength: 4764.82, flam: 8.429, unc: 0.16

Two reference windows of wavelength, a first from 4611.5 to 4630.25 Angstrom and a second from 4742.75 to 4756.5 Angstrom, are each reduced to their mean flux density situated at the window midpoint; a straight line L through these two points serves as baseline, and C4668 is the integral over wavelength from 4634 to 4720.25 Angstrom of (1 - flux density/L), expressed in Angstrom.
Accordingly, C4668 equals 2.8 Angstrom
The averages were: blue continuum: 9.24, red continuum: 9.32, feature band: 8.97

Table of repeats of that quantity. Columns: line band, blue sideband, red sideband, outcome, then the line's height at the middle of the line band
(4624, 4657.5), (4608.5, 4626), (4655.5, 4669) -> 0.7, 9.15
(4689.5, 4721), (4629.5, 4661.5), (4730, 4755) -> 0.6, 9.12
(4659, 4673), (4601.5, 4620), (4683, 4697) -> 0.2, 9.2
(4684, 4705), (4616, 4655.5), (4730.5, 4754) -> 0.7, 9.13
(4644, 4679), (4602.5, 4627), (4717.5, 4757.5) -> 1.2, 9.26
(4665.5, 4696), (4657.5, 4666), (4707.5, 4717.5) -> 1.2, 9.38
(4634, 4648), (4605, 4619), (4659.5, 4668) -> 0.4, 9.2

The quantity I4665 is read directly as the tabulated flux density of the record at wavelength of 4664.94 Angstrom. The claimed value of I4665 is 9.417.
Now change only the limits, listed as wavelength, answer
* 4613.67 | 9.073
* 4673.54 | 9.135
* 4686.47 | 9.403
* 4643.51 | 9.572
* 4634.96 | 9.401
